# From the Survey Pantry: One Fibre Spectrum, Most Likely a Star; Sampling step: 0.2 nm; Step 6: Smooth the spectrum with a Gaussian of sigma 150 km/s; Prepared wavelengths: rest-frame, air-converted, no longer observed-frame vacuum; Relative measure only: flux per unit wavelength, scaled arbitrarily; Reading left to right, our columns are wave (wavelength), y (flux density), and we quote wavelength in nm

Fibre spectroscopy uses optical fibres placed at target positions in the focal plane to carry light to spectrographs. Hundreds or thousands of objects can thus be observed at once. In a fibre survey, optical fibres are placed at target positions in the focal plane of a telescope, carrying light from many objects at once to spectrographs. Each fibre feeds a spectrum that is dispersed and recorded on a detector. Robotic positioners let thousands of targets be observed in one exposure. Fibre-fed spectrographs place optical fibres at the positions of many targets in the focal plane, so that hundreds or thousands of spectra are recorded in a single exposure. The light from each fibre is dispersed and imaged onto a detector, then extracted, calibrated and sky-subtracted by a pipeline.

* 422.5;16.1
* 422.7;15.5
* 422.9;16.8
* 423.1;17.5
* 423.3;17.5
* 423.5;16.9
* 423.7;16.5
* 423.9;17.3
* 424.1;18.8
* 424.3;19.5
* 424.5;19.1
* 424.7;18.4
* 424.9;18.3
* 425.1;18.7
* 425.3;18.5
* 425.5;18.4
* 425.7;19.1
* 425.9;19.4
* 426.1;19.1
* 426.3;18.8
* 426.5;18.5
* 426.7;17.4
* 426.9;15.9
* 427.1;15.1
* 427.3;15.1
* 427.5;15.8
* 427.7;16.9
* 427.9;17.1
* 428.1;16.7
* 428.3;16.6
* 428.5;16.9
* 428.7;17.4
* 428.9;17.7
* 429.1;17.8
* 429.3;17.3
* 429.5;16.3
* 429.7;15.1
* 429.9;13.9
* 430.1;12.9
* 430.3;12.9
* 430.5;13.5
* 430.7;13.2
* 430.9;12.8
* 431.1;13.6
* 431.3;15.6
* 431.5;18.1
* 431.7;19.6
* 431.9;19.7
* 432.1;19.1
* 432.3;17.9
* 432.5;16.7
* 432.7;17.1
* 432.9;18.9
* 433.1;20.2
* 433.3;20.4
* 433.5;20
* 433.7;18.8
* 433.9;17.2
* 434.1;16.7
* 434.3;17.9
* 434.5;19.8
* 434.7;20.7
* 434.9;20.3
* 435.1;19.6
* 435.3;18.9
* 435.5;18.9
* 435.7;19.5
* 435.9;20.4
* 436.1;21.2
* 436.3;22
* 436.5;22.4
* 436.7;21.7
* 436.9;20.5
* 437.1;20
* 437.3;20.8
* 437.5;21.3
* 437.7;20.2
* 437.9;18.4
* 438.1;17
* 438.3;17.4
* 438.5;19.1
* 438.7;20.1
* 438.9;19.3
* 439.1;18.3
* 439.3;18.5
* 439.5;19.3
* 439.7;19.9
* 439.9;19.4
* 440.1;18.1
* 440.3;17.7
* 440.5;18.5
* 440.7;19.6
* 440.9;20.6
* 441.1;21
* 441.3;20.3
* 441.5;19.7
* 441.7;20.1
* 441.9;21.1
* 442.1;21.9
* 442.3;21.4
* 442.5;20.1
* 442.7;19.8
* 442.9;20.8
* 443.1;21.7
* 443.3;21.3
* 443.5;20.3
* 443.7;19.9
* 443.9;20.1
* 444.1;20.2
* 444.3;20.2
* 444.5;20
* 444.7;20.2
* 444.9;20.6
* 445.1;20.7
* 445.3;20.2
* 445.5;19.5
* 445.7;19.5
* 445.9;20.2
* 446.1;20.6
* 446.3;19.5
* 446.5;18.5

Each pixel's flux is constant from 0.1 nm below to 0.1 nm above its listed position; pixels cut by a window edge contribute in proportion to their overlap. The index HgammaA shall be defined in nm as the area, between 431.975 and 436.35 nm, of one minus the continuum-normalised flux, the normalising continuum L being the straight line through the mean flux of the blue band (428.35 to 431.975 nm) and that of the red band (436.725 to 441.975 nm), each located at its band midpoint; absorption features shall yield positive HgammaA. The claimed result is -0.443 nm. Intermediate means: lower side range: 15.8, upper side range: 19.5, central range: 19.2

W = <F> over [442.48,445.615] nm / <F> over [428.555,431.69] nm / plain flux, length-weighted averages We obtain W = 1.3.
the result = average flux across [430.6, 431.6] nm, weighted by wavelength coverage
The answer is 14.7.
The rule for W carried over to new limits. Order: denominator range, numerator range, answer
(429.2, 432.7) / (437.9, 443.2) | 1.24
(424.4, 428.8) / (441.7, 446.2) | 1.16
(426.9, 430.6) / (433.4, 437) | 1.25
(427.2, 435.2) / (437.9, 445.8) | 1.16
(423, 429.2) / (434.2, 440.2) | 1.12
